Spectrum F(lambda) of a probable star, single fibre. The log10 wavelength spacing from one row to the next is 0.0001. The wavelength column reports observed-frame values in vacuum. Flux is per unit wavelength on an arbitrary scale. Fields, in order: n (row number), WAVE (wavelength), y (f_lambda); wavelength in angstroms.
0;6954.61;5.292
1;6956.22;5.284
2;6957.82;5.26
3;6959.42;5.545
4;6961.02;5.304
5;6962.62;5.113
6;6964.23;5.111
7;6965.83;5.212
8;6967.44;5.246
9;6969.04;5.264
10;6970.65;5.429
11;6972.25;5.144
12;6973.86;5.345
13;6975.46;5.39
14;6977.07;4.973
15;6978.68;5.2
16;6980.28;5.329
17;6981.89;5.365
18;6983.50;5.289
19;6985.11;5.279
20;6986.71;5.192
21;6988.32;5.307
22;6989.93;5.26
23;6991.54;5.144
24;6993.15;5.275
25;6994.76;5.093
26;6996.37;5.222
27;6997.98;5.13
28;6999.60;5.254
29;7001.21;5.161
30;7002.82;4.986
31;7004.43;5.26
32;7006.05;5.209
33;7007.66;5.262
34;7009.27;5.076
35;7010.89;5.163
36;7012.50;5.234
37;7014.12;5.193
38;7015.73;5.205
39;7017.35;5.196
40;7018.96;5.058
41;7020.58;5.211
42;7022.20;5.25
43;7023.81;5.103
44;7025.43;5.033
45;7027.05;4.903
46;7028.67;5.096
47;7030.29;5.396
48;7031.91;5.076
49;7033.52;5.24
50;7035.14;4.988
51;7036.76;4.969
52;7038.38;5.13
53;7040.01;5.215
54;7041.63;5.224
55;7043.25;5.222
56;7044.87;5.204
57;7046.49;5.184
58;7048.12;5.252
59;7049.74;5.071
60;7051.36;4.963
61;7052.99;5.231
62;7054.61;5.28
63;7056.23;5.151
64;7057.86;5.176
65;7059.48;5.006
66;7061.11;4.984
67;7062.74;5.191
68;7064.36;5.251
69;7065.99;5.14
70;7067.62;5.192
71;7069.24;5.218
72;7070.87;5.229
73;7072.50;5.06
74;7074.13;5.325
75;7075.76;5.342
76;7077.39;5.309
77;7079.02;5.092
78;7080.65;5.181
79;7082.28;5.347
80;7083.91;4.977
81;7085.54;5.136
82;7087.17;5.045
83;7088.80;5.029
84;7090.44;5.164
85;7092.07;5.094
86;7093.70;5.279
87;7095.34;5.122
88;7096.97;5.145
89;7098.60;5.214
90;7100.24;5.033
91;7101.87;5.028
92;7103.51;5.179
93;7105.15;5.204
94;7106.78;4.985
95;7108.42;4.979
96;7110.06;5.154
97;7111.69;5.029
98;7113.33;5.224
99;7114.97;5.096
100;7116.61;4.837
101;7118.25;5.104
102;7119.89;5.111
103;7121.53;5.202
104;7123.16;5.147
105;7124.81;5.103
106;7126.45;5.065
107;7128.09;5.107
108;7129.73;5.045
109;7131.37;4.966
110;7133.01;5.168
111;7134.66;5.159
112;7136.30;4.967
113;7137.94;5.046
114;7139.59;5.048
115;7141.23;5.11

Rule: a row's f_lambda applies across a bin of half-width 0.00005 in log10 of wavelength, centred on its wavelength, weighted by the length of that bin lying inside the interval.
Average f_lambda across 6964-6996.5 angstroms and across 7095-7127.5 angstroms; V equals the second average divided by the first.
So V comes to 0.97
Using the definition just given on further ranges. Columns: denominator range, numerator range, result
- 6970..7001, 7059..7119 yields 0.98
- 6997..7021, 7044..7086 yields 1.00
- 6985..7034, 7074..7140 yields 0.99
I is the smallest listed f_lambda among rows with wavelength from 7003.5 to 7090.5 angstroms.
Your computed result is 4.903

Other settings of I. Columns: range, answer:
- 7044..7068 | 4.963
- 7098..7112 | 4.979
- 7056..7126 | 4.837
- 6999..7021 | 4.986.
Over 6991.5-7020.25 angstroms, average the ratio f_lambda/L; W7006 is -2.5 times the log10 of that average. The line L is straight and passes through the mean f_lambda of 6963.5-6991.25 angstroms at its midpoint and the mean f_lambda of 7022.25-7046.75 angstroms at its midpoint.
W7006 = 0.00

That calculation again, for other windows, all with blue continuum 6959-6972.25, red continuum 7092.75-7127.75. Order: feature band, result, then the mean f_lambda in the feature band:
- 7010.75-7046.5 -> 0.01 mag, 5.15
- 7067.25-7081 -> -0.02 mag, 5.22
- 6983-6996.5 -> 0.00 mag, 5.23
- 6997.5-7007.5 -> 0.01 mag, 5.17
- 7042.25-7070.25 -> 0.00 mag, 5.16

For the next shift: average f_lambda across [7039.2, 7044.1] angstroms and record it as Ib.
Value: 5.23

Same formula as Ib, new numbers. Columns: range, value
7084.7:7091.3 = 5.09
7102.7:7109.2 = 5.09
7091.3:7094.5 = 5.19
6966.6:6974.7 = 5.29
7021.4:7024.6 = 5.19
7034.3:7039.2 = 5.02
